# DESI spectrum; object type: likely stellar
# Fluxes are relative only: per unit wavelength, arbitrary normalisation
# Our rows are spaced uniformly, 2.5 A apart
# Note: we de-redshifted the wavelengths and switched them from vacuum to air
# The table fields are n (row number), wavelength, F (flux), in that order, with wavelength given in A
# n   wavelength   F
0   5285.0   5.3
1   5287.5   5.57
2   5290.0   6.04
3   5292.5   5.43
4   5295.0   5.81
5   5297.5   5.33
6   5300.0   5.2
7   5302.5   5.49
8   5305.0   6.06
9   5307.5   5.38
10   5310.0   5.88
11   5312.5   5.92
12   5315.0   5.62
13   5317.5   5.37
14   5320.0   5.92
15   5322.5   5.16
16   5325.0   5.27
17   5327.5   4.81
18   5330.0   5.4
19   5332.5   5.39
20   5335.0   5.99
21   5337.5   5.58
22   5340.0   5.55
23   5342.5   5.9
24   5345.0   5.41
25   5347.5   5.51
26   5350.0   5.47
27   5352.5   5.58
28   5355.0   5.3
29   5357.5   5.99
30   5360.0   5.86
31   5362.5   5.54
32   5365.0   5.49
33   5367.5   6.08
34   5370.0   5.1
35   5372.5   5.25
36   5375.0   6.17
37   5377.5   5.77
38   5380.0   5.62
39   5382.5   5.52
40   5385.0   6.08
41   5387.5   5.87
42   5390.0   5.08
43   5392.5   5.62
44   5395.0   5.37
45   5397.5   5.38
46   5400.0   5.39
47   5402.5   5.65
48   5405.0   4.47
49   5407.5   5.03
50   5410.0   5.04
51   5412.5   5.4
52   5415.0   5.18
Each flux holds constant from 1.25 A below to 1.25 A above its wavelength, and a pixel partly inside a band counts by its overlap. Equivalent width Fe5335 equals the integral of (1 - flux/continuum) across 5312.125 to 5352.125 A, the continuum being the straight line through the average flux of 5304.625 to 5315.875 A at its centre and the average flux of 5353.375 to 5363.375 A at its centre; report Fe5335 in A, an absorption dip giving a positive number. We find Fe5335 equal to 1.5 A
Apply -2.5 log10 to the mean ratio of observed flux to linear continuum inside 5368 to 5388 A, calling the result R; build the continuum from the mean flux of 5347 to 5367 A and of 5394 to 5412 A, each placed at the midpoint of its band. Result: -0.05 mag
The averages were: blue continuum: 5.61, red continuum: 5.2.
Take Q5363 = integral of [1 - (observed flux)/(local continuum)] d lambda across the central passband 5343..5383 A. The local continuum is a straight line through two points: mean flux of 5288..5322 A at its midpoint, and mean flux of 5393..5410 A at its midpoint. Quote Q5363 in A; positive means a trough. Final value -1.67 A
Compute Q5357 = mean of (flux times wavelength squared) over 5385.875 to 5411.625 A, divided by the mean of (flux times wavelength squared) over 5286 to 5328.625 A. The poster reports 0.99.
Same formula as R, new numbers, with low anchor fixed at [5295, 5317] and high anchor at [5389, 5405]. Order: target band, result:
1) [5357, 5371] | -0.04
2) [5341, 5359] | -0.02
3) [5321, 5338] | 0.03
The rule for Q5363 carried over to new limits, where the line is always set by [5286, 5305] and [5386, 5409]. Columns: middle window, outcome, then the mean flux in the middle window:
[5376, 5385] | -0.6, 5.71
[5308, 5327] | -0.1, 5.55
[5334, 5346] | -0.5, 5.69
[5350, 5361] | -0.5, 5.65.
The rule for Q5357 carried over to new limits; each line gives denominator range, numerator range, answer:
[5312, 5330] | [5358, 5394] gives 1.07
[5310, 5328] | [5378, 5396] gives 1.05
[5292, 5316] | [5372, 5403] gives 1.03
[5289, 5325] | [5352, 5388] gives 1.04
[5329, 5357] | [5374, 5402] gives 1.03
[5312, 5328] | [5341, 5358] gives 1.04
